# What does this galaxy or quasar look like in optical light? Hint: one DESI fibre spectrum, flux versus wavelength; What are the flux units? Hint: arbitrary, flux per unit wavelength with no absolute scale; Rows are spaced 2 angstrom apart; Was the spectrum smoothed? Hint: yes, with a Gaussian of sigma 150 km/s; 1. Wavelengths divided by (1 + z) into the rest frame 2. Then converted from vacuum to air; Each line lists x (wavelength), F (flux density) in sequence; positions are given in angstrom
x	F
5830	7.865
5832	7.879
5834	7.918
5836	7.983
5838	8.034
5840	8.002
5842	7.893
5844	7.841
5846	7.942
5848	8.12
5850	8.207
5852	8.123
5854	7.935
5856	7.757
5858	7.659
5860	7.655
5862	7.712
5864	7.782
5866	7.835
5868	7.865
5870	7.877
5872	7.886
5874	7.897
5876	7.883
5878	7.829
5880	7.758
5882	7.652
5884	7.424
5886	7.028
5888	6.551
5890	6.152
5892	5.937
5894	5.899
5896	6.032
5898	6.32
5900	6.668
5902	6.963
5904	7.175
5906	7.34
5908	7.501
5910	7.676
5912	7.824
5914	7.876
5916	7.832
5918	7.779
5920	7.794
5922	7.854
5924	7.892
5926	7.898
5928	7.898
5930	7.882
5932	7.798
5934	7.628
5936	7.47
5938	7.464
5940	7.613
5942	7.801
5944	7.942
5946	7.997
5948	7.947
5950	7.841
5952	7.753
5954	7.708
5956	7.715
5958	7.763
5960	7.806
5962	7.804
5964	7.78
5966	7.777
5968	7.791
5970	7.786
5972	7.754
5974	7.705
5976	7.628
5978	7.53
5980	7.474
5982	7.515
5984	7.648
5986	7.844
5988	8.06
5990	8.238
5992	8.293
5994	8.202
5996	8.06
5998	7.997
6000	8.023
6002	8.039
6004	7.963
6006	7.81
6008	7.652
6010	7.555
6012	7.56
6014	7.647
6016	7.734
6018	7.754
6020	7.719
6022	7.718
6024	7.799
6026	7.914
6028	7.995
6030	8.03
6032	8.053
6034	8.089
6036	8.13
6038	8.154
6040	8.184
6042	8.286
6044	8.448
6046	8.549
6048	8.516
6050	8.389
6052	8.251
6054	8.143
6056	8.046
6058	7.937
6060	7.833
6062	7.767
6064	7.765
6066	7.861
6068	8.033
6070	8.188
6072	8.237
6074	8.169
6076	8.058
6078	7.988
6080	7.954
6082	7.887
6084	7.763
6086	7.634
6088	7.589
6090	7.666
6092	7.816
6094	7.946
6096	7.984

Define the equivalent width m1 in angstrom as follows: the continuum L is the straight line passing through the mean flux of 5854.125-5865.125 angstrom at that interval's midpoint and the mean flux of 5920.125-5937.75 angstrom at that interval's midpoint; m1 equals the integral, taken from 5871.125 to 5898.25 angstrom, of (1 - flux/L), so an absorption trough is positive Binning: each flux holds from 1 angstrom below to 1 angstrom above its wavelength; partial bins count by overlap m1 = 2.5 angstrom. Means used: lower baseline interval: 7.73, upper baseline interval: 7.78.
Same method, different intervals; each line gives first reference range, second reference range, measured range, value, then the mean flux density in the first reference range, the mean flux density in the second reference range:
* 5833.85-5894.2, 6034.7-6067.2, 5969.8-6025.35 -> 1.3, 7.63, 8.14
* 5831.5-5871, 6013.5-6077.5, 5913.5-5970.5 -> 1.3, 7.9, 8.05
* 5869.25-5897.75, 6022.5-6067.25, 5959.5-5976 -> -0.3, 7.1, 8.09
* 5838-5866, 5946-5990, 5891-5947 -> 2.8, 7.9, 7.76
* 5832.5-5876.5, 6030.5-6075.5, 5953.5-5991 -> 1.3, 7.9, 8.14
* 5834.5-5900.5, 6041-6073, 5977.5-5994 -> 0.1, 7.5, 8.14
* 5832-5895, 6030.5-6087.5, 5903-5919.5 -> 0.2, 7.62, 8.08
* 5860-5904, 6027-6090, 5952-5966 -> -0.4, 7.2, 8.06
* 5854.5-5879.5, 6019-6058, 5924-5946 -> 0.5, 7.8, 8.12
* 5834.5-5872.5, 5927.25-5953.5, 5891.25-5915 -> 2.7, 7.9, 7.77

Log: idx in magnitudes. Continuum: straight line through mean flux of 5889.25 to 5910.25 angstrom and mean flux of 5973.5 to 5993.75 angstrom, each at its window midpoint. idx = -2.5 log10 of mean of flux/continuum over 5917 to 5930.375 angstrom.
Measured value -0.13 mag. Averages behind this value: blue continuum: 6.67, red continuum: 7.81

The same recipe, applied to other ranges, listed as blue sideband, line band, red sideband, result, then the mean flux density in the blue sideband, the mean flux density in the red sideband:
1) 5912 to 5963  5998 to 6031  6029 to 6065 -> 0.03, 7.79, 8.14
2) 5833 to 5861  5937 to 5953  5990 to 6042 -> 0.02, 7.93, 7.94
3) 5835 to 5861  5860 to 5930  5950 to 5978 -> 0.07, 7.93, 7.75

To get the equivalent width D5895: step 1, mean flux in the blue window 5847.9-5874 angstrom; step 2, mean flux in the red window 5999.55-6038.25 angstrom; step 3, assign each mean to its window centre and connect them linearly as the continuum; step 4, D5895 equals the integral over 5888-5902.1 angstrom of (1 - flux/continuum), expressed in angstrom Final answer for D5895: 2.9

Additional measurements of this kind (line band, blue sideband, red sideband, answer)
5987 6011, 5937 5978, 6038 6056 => 0.08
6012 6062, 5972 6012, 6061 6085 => -0.78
